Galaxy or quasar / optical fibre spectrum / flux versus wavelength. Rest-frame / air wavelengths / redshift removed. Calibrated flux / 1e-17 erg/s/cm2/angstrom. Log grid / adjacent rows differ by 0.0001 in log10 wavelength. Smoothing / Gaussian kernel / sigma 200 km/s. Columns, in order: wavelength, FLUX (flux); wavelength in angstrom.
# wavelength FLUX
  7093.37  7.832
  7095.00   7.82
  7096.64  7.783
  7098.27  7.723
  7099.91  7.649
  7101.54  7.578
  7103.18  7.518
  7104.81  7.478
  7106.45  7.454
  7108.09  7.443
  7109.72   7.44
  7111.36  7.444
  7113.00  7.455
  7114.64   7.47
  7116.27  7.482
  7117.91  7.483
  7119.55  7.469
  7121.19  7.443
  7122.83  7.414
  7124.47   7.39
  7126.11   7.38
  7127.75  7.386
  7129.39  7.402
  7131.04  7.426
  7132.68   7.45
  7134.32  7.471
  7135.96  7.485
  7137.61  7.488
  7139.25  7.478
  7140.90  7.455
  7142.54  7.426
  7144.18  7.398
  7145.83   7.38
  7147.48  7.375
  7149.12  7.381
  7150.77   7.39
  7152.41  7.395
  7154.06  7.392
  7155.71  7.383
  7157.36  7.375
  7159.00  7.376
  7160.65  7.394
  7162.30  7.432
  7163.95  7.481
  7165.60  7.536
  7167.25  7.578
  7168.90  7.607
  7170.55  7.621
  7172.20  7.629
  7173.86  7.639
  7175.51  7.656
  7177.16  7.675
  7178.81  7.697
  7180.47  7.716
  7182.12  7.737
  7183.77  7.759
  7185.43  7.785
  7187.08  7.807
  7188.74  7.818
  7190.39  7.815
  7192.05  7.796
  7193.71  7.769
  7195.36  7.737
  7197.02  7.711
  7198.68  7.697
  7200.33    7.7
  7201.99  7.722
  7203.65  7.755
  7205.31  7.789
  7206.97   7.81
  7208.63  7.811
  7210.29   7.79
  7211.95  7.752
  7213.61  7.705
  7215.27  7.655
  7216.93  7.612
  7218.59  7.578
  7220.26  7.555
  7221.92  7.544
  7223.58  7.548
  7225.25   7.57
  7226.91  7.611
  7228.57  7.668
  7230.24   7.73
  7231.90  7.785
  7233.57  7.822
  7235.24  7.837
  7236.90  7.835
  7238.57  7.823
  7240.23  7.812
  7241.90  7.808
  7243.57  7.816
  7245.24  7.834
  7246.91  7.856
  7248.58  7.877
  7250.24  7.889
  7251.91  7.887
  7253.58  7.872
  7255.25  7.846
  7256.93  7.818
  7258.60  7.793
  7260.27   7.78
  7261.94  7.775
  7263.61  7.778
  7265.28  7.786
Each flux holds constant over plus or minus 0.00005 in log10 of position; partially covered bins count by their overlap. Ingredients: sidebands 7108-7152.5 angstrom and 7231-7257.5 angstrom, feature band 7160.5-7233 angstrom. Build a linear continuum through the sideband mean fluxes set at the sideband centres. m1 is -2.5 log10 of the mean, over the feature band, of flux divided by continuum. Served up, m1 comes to 0.00 mag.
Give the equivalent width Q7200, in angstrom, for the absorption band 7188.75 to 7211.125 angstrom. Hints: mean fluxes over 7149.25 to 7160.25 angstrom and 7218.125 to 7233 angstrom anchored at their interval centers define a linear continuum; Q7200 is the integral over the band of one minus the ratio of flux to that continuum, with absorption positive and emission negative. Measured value -0.7 angstrom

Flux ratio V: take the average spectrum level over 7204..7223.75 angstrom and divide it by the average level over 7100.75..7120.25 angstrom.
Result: 1.0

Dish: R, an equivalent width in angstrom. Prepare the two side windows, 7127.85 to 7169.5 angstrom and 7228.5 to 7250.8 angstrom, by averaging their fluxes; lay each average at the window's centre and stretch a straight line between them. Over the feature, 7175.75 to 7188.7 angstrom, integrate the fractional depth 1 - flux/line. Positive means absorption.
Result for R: -0.3 angstrom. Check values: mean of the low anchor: 7.44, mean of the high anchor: 7.82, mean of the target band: 7.74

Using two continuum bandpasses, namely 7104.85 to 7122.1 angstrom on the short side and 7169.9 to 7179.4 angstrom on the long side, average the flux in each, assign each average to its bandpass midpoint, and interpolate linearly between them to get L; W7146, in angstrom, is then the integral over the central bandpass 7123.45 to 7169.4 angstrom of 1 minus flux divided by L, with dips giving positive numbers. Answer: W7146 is 0.8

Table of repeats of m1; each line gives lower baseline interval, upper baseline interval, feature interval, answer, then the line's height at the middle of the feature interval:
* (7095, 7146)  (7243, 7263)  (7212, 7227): 0.02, 7.75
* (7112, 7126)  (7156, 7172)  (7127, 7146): 0.00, 7.47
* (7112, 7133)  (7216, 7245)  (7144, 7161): 0.02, 7.51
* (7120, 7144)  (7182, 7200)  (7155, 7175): 0.02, 7.62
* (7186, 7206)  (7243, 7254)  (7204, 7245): 0.01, 7.82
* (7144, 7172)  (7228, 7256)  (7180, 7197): -0.03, 7.58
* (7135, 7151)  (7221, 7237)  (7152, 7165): 0.01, 7.47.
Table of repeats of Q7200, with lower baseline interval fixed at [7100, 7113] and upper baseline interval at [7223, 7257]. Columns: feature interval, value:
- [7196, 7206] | 0.0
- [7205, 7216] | -0.1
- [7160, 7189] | 0.0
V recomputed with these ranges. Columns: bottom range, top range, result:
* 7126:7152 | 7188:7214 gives 1.05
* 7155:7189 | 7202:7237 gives 1.01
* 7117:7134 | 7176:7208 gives 1.04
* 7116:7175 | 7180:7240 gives 1.04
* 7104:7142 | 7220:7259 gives 1.04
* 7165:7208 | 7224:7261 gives 1.01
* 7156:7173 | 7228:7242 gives 1.04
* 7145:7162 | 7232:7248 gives 1.06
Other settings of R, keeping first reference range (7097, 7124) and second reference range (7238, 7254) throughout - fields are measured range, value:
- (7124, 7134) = 0.2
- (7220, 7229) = 0.2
